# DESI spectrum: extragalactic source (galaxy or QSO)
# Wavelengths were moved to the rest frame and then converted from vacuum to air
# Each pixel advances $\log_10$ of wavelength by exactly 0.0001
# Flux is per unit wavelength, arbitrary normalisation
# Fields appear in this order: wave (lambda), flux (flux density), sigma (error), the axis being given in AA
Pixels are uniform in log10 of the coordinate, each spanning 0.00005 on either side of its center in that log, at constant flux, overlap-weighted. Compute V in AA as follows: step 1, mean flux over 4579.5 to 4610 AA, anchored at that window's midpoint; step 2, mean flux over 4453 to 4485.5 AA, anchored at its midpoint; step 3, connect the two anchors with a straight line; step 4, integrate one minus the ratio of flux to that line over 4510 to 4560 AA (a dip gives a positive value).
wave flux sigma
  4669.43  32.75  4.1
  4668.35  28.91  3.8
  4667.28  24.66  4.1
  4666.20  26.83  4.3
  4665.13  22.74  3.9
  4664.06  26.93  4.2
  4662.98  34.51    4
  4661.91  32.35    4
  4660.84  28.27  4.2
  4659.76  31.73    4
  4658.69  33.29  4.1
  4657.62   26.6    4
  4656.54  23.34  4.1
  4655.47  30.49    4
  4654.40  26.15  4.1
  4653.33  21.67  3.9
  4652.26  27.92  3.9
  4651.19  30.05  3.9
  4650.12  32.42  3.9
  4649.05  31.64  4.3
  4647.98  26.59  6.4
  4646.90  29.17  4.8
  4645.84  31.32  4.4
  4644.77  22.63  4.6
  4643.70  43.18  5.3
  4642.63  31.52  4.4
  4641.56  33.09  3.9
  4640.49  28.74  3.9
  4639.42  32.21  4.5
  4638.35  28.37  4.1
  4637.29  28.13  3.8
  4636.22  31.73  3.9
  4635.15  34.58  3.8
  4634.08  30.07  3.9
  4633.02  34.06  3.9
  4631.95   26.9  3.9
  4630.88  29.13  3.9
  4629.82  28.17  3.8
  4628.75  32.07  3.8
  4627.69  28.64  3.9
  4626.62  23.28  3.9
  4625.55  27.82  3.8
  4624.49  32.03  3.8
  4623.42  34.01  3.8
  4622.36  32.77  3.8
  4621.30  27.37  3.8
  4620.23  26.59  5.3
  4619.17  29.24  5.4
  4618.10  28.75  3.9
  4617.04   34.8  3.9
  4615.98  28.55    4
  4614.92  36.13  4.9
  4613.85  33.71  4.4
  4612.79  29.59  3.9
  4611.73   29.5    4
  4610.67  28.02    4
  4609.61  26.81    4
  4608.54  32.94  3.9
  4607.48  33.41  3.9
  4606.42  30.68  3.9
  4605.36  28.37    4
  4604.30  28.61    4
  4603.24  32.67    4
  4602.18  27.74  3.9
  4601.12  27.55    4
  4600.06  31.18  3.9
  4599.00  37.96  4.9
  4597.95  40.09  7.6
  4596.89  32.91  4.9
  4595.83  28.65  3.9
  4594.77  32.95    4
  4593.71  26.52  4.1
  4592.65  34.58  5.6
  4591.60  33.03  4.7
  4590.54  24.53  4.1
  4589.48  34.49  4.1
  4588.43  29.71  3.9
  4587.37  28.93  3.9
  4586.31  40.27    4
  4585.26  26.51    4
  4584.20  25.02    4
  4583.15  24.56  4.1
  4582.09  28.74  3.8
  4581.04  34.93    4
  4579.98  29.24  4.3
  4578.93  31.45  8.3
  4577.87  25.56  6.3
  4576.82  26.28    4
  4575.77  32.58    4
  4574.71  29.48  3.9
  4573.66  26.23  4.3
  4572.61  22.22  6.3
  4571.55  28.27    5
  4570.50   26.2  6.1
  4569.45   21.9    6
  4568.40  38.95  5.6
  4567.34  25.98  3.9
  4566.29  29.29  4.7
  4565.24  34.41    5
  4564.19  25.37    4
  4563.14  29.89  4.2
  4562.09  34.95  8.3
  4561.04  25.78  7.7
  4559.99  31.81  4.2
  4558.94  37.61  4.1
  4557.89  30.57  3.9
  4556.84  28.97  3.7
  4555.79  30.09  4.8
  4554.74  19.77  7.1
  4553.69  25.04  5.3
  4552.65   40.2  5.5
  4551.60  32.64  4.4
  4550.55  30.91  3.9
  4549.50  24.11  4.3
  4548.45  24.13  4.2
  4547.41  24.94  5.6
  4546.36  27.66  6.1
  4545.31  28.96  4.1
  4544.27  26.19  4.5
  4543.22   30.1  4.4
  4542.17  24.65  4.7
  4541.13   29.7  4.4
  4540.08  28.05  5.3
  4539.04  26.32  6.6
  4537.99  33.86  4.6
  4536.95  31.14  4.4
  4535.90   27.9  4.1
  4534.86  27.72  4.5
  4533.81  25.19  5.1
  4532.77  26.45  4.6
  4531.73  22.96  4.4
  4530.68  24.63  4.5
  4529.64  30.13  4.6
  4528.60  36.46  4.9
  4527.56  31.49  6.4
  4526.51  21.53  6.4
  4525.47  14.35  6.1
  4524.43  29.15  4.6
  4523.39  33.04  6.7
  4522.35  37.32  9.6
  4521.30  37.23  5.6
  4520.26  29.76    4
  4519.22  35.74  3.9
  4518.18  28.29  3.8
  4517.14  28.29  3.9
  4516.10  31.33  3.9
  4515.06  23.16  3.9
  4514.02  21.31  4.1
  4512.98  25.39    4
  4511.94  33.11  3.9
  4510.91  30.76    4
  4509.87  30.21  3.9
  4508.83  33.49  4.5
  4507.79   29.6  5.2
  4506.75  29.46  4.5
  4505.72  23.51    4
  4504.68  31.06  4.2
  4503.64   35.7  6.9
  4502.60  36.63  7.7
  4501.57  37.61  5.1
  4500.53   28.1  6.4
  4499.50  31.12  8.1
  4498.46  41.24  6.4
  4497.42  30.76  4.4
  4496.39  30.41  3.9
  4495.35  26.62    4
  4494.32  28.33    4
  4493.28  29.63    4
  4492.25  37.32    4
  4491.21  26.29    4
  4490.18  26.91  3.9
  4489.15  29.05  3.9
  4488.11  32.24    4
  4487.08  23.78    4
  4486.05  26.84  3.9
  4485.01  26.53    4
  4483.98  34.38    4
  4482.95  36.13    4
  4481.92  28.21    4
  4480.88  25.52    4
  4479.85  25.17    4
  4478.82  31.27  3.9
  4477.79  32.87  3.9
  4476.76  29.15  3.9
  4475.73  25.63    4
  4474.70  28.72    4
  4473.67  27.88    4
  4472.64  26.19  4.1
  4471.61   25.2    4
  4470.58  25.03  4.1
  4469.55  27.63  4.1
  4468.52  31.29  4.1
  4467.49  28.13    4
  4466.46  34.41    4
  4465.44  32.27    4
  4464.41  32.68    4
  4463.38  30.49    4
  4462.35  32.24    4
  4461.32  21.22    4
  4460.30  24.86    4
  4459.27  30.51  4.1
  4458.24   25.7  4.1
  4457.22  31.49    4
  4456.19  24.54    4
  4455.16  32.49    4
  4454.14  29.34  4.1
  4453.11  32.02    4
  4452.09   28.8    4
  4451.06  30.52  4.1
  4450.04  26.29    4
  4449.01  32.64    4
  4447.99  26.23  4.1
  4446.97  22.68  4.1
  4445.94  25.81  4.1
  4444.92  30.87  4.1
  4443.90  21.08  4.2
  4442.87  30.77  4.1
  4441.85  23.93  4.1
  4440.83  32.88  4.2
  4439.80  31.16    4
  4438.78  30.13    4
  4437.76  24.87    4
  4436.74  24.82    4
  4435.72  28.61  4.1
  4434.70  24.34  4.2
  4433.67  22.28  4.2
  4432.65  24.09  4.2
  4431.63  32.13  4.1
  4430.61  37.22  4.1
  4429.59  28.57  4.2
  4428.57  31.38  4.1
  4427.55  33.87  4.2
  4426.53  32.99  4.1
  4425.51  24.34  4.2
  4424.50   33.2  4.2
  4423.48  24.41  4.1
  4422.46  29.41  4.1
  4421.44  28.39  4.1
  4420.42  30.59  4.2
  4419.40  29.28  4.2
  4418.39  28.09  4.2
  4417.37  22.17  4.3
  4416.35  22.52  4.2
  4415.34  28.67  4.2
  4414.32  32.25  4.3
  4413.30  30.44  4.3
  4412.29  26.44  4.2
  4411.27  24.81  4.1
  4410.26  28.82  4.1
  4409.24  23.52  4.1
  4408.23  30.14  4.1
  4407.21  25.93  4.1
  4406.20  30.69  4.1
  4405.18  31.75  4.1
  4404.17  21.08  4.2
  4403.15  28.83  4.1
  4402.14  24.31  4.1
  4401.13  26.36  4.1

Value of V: 2.0 AA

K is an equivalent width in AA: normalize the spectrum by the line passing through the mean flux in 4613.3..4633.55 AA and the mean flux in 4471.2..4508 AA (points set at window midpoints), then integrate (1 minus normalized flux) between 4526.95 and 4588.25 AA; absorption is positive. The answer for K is 2.45 AA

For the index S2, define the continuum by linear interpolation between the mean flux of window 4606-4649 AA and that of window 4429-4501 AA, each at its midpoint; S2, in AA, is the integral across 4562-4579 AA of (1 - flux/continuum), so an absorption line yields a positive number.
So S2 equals 0.8 AA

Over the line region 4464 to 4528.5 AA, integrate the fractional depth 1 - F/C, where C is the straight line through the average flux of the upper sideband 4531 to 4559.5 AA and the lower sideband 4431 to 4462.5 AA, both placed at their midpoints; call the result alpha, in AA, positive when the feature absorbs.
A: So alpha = -4.0 AA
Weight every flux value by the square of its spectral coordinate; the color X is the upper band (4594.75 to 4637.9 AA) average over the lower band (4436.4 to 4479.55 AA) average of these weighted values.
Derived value 1.15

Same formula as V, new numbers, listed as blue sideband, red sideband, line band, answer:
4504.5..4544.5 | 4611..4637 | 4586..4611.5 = -1.1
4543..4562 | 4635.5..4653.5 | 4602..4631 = -0.2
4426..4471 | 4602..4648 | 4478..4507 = -1.2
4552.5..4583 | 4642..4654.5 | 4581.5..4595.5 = -0.3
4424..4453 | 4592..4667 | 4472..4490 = 0.1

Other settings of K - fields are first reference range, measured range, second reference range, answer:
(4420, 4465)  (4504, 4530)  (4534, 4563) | -0.5 AA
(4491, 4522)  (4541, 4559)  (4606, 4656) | 1.3 AA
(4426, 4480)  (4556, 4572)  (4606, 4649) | -0.1 AA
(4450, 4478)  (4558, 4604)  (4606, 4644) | 0.0 AA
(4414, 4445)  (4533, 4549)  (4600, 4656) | 0.8 AA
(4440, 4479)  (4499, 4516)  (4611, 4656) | -0.6 AA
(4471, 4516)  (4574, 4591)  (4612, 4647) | 0.4 AA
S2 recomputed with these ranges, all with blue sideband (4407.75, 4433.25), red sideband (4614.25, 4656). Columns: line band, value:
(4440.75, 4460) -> 0.5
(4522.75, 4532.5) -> 0.7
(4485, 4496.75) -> 0.2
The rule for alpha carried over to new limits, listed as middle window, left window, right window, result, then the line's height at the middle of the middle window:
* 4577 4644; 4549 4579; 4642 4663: -2.75 AA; 29.4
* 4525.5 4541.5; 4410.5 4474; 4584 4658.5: 0.85 AA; 29.4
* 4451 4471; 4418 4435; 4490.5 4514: 0.47 AA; 30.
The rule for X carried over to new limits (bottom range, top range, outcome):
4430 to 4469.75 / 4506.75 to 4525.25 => 1.09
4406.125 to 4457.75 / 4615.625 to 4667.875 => 1.15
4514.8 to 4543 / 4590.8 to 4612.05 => 1.12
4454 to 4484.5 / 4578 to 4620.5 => 1.12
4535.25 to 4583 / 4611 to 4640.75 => 1.08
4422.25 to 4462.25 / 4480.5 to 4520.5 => 1.09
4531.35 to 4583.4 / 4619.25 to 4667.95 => 1.07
